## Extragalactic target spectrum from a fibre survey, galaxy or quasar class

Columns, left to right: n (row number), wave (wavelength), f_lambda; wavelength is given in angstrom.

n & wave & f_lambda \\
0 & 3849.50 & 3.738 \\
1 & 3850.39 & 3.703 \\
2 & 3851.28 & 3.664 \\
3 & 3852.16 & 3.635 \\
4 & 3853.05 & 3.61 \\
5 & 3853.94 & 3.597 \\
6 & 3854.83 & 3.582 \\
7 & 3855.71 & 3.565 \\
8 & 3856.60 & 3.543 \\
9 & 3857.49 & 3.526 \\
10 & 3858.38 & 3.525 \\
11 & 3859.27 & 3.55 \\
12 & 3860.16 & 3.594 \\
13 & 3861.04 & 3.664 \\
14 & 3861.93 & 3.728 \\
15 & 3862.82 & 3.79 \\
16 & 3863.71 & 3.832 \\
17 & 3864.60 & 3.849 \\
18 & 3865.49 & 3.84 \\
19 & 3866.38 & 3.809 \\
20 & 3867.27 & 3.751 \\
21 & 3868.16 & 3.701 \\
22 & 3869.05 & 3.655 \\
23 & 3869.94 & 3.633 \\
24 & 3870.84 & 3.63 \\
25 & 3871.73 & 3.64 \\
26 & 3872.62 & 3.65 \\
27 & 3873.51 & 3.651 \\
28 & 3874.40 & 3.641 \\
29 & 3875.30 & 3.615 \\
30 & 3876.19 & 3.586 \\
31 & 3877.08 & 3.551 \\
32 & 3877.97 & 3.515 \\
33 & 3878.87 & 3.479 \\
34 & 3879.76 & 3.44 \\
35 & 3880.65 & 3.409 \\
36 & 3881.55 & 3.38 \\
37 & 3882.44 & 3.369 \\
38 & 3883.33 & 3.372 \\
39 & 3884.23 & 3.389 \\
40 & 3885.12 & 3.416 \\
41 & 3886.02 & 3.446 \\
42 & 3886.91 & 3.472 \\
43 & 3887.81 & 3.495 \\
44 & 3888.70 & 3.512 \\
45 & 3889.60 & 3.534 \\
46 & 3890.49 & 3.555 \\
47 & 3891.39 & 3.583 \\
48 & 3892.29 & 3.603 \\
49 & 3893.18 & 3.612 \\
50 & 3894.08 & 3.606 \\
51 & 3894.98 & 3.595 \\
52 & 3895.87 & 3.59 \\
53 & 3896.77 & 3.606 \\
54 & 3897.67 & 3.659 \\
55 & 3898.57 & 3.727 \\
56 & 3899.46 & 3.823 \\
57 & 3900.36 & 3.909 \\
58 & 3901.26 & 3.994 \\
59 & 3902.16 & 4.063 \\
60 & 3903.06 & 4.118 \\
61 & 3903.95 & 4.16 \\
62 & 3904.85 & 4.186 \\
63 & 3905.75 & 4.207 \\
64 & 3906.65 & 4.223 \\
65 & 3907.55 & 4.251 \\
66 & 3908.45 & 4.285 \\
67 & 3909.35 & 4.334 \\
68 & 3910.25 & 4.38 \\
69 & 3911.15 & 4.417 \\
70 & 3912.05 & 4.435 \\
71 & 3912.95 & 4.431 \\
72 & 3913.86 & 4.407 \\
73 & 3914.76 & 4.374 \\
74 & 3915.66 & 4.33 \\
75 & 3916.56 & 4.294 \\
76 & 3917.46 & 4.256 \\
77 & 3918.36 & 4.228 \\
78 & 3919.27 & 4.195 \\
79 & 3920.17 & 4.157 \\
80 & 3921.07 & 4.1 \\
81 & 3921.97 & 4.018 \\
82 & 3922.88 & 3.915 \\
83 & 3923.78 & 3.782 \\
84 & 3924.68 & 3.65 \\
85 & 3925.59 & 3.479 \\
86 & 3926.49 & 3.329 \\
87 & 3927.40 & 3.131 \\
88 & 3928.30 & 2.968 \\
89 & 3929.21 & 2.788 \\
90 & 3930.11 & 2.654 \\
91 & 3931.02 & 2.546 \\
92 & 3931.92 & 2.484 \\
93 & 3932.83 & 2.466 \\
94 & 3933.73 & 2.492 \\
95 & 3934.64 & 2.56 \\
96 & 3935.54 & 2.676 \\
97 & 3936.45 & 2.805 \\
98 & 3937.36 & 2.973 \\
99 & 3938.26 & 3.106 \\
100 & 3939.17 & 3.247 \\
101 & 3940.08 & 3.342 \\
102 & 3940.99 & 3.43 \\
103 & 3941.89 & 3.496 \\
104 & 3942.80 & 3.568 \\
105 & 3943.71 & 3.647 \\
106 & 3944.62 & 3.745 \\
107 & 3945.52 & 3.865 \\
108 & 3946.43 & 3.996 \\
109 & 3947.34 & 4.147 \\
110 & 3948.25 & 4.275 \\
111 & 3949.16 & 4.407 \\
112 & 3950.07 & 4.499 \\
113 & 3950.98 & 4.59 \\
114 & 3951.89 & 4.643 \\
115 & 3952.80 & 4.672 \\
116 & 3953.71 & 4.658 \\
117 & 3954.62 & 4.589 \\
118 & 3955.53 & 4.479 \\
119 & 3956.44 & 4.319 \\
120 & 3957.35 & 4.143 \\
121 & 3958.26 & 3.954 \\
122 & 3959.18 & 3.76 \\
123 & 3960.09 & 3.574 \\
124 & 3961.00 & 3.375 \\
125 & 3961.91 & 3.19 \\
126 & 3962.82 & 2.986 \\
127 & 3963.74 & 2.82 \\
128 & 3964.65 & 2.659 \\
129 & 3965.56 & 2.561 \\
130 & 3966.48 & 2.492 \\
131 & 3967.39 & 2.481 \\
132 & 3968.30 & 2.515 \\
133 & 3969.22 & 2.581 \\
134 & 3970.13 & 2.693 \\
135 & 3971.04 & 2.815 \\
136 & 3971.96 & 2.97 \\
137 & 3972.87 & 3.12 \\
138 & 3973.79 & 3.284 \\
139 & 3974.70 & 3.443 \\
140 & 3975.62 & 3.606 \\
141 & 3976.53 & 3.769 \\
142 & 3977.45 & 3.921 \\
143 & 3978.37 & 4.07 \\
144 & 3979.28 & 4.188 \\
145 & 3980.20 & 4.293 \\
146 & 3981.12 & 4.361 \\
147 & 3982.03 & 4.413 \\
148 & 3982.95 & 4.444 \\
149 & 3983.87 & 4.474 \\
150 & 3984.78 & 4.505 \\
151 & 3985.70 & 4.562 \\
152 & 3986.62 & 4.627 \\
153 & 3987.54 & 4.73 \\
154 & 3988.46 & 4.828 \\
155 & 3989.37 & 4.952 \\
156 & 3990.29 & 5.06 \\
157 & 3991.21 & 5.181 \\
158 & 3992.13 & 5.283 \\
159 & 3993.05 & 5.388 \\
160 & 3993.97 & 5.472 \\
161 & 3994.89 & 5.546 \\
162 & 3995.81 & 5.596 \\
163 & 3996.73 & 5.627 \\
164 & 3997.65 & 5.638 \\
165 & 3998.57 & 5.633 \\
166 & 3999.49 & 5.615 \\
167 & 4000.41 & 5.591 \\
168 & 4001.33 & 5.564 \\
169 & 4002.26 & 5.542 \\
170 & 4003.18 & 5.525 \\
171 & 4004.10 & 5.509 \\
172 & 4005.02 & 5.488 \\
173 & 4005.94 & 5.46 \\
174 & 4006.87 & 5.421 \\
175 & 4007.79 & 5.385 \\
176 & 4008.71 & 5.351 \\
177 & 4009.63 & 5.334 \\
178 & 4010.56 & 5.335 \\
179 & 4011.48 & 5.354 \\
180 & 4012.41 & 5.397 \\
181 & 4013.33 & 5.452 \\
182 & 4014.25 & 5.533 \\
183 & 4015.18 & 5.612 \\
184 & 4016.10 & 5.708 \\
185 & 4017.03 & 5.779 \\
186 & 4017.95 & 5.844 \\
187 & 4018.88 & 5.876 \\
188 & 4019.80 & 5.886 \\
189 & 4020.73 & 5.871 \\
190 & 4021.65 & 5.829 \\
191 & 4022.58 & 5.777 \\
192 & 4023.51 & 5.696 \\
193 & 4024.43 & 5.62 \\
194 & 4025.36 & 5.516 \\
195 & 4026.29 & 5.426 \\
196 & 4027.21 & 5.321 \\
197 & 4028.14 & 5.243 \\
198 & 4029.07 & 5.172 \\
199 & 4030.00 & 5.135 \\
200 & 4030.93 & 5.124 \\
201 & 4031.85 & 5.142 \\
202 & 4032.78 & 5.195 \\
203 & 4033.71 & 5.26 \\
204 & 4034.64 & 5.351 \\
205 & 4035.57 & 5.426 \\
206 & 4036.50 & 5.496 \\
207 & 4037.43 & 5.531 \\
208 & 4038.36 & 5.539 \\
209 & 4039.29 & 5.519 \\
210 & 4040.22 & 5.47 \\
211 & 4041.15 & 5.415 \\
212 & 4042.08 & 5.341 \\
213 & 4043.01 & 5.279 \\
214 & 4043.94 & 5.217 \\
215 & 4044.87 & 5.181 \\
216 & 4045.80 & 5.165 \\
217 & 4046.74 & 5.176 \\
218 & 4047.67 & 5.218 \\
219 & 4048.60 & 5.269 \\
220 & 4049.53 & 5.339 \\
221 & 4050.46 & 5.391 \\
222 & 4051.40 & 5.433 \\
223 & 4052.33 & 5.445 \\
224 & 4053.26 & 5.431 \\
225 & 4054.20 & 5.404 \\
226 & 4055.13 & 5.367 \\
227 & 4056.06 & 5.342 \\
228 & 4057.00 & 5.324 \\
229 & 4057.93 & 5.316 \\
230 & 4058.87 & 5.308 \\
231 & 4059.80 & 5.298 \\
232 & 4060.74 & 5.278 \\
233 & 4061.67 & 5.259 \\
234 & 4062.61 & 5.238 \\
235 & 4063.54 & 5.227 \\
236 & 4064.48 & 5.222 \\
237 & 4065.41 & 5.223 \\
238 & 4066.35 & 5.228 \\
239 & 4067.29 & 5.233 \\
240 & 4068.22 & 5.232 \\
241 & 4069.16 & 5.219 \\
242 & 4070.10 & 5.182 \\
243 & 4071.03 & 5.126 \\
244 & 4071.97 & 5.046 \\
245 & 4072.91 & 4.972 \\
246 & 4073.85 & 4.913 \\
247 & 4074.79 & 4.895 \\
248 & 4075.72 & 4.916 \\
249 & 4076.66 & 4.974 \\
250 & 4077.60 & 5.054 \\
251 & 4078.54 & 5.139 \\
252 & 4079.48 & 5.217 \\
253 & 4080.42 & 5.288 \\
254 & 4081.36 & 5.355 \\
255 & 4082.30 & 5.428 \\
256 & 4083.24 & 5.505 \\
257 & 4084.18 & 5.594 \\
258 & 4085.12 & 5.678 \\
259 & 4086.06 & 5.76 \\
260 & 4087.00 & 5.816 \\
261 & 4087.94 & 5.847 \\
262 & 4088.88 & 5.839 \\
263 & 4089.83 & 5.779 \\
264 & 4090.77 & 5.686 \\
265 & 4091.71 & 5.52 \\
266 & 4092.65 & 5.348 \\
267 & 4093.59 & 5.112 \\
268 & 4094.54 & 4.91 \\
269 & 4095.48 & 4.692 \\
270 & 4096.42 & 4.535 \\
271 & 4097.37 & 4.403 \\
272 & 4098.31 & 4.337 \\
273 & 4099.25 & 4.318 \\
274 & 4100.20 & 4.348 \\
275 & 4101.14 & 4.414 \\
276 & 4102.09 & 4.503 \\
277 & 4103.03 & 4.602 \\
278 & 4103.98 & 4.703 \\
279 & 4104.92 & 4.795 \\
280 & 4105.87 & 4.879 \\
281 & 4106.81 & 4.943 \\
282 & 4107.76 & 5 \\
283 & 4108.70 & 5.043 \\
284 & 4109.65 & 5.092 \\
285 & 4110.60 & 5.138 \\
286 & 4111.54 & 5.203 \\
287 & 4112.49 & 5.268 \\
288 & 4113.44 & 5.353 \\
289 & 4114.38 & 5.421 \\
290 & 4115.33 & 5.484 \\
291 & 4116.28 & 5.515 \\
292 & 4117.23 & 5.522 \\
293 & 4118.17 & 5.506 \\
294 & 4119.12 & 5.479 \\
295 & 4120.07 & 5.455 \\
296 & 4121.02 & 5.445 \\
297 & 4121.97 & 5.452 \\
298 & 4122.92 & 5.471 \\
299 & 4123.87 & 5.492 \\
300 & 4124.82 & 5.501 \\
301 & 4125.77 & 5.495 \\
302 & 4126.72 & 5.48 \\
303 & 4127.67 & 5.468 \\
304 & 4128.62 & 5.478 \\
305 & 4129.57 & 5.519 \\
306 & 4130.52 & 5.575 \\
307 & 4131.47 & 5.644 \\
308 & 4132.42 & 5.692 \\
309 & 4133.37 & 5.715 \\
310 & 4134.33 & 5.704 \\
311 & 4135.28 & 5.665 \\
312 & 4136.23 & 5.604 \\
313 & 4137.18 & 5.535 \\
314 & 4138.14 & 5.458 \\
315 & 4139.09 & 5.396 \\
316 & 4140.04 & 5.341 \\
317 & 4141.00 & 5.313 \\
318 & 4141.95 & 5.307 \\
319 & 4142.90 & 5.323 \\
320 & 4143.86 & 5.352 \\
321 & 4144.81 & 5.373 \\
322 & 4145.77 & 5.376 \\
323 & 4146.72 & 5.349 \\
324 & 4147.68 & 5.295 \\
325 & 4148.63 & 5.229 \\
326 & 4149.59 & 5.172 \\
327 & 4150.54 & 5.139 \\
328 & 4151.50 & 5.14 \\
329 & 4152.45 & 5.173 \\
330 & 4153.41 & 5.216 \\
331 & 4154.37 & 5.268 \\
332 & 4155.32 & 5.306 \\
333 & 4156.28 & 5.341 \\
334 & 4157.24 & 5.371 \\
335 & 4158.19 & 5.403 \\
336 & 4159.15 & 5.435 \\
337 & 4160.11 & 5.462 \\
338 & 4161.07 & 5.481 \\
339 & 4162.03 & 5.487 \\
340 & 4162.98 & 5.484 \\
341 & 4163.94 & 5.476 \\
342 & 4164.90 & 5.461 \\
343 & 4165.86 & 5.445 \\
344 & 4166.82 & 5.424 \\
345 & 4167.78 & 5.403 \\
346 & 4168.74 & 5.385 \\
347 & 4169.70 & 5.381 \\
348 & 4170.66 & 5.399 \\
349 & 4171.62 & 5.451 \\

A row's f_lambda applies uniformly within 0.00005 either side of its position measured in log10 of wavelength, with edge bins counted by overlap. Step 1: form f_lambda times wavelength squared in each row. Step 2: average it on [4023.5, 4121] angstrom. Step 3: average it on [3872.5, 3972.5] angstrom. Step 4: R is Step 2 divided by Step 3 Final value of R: 1.55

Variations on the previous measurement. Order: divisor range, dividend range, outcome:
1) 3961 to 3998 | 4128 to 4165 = 1.46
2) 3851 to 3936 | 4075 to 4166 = 1.62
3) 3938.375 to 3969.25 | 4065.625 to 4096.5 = 1.53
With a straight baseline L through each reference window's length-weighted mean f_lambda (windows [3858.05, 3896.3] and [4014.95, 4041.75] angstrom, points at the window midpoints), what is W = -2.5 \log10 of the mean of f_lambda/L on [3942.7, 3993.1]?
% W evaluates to 0.206 mag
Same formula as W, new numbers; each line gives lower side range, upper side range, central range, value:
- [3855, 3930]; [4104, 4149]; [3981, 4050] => -0.16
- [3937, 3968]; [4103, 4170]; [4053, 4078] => -0.10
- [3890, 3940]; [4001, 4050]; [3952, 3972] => 0.28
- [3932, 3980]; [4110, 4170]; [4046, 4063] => -0.18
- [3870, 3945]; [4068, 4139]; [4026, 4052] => -0.13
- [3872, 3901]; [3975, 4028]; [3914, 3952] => 0.18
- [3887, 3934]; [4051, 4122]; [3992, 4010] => -0.22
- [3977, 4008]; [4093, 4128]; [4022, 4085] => -0.05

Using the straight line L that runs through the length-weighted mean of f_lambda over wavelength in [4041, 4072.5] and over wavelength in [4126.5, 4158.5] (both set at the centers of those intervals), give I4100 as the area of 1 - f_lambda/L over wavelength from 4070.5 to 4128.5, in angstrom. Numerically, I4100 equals 1.6 angstrom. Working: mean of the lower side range 5.27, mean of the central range 5.19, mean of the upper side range 5.4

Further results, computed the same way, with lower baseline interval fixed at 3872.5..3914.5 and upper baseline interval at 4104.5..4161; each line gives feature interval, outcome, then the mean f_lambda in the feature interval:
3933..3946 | 2.8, 3.2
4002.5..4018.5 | -3.3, 5.5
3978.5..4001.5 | -3.0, 5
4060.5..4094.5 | -2.1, 5.31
